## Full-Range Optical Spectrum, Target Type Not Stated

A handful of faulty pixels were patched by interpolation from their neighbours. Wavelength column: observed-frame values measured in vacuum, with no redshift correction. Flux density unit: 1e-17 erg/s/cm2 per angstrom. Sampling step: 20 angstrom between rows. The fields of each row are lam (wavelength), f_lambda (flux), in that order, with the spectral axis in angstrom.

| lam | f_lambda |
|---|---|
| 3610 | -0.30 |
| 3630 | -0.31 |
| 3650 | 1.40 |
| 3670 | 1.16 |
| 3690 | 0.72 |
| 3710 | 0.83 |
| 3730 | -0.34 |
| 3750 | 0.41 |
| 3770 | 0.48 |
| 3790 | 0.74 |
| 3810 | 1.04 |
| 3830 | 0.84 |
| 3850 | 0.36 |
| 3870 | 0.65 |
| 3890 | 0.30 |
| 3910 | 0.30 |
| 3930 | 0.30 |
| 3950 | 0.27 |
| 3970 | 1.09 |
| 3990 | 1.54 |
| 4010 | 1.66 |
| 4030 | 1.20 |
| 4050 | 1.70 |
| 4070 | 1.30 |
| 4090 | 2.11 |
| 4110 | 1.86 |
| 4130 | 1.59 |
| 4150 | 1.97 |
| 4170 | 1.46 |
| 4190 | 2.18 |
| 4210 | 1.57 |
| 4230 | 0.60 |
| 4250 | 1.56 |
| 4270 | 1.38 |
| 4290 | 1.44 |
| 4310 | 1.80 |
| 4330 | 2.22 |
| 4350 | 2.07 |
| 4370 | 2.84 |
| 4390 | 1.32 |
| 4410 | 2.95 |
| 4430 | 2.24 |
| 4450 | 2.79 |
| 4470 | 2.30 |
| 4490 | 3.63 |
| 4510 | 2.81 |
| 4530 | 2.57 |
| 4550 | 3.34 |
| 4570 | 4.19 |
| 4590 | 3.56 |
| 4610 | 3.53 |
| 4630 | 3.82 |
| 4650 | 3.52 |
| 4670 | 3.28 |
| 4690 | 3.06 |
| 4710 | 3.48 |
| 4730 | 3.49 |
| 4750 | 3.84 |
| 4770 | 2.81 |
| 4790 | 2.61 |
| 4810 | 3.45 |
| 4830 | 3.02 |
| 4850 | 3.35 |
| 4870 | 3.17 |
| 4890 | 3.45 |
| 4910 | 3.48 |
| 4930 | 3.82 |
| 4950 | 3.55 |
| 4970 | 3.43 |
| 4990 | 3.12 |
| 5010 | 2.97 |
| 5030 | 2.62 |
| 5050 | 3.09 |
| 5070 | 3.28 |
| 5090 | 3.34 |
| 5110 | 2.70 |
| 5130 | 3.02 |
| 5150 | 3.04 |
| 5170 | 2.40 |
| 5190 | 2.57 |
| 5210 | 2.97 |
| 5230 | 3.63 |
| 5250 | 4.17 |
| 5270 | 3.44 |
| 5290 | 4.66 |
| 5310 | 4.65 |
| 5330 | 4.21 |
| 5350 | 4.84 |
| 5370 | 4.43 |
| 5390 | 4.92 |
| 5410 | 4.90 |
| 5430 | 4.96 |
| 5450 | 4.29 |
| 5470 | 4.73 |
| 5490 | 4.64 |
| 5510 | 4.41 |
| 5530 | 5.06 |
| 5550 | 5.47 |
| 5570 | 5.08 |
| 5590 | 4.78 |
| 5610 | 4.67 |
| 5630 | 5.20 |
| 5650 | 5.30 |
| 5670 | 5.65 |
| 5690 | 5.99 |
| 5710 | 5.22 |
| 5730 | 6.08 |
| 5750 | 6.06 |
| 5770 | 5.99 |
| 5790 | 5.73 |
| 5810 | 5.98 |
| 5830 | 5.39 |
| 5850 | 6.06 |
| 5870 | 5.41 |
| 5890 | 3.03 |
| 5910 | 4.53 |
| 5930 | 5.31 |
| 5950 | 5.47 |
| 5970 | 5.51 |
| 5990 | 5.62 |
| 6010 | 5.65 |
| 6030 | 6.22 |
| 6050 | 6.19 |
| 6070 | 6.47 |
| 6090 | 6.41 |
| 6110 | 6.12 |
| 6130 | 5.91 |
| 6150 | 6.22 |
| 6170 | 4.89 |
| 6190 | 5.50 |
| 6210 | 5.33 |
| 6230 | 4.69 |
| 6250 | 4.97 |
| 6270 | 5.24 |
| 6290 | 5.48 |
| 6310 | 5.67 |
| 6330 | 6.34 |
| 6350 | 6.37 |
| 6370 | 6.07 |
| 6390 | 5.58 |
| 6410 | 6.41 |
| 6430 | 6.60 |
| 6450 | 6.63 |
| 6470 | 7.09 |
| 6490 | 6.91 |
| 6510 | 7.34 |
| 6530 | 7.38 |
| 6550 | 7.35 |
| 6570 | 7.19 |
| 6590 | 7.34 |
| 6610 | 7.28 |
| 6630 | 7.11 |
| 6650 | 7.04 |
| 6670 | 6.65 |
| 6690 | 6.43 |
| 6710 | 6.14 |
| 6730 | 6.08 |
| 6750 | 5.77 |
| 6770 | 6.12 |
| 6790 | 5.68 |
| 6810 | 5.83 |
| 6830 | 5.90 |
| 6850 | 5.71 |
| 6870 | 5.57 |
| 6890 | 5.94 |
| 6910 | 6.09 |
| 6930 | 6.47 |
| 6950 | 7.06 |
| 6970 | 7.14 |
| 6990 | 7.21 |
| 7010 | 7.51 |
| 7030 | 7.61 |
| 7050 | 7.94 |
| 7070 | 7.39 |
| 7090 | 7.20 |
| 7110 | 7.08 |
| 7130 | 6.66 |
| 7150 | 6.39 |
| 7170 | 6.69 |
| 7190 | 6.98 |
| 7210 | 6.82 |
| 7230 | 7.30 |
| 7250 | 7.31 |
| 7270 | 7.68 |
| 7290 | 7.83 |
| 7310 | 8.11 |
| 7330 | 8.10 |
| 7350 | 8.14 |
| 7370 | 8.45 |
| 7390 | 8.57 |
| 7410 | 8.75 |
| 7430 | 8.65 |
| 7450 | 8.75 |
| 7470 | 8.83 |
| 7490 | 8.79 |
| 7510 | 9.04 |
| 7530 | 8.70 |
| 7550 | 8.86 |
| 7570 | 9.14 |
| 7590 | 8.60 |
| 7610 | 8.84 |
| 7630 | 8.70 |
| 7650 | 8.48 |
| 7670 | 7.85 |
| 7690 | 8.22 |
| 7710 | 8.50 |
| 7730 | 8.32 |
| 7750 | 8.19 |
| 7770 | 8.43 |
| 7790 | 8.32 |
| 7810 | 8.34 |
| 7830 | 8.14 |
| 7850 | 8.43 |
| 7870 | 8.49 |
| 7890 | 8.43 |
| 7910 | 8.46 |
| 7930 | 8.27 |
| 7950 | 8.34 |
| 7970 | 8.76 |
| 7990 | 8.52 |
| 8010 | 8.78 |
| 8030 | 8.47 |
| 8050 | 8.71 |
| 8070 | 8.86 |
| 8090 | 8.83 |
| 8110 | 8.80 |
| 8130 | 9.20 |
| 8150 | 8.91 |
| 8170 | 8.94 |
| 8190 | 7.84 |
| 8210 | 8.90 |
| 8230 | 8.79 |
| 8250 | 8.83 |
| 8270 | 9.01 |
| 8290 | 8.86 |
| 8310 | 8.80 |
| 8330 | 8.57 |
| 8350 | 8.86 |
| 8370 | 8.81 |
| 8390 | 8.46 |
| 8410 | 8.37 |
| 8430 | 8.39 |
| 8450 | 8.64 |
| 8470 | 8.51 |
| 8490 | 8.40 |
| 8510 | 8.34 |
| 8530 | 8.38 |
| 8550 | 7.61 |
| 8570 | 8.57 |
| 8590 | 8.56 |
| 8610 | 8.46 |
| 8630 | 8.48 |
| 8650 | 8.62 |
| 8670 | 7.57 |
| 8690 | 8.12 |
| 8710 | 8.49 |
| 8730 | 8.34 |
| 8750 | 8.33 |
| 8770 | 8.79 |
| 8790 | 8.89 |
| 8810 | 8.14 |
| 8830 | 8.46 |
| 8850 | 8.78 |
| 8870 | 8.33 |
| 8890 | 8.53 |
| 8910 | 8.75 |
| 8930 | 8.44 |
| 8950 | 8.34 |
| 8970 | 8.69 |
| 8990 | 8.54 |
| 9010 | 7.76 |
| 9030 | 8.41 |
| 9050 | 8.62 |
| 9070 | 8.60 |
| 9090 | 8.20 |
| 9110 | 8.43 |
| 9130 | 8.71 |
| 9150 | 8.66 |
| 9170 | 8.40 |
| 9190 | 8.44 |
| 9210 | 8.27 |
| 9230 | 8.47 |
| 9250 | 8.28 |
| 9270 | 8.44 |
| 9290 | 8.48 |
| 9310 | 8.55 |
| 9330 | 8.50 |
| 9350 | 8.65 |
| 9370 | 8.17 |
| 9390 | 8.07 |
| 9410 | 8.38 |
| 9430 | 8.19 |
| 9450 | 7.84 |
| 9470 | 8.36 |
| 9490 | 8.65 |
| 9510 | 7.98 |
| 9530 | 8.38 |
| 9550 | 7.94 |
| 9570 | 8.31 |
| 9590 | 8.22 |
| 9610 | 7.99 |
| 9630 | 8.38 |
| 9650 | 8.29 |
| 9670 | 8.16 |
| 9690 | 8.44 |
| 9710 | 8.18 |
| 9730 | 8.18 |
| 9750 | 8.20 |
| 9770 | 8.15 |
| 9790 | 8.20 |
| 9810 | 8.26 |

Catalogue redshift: 0.00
